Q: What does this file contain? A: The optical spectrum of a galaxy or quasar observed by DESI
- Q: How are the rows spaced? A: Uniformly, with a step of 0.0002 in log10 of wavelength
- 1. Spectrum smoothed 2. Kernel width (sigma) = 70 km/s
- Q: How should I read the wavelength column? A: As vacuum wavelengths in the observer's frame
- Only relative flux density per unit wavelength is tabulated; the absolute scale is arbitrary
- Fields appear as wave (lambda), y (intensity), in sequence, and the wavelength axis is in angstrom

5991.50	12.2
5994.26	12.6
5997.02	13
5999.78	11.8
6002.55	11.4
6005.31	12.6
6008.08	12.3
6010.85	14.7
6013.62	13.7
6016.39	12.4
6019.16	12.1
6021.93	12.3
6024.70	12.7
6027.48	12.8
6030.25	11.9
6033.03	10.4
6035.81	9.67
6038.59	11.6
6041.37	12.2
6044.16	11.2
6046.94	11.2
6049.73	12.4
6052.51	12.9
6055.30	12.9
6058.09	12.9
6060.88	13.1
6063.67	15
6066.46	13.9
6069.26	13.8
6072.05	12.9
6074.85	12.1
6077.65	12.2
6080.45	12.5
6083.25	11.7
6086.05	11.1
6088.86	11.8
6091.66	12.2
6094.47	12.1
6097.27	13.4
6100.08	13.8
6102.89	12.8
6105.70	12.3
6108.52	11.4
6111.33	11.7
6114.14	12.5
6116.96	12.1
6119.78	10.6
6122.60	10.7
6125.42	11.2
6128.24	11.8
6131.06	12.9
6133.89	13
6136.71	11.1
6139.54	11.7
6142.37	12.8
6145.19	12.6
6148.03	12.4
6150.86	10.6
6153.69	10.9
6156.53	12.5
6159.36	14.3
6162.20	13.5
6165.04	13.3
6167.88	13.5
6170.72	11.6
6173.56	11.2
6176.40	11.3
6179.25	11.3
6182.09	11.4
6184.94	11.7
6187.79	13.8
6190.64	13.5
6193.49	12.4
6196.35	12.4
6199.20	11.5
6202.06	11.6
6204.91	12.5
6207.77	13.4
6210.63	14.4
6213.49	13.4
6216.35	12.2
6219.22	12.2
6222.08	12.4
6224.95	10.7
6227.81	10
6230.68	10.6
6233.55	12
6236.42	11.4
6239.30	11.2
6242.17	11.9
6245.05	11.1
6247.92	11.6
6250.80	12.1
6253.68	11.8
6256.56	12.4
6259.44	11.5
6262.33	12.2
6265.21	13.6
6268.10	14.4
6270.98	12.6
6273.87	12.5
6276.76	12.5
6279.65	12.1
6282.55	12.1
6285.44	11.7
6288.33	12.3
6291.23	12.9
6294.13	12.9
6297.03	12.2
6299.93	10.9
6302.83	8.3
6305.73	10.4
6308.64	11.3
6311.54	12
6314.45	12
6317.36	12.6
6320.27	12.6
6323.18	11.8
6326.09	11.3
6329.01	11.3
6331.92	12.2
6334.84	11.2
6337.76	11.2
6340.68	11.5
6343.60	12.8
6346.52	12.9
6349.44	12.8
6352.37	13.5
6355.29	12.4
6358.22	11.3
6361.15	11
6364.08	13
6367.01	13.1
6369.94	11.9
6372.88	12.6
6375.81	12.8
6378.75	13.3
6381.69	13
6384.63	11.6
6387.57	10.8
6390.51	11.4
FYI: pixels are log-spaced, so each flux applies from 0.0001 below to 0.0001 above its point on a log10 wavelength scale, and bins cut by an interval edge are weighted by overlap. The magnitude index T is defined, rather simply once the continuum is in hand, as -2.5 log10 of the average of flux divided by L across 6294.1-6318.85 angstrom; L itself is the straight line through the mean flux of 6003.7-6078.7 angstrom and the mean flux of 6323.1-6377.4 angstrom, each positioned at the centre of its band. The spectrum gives 0.08 mag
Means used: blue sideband 12.5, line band 11.3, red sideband 12.1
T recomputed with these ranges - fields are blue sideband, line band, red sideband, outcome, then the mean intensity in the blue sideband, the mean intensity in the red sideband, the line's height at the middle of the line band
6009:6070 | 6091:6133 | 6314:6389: 0.03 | 12.5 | 12.2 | 12.4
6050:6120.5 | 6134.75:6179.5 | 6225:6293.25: 0.01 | 12.6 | 12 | 12.3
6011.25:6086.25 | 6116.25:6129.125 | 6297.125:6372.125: 0.10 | 12.4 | 11.8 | 12.3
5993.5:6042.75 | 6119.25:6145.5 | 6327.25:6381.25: 0.04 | 12.2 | 12.3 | 12.2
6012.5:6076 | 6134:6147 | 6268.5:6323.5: 0.01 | 12.4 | 11.9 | 12.2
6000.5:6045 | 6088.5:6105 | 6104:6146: -0.07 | 12.1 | 11.9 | 12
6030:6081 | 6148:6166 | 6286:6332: -0.04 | 12.4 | 11.7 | 12.1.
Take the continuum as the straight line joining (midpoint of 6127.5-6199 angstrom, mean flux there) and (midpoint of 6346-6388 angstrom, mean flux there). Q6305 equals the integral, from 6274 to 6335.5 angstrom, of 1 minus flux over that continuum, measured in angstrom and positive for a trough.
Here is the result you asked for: 3.08 angstrom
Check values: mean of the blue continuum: 12.3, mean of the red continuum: 12.4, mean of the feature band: 11.8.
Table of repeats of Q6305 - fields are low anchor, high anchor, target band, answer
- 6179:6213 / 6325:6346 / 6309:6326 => -0.4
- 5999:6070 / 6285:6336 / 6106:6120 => 0.5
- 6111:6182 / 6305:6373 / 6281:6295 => -0.4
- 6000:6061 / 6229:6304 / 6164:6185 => 0.3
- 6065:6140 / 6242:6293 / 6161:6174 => -0.5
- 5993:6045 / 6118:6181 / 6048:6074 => -2.4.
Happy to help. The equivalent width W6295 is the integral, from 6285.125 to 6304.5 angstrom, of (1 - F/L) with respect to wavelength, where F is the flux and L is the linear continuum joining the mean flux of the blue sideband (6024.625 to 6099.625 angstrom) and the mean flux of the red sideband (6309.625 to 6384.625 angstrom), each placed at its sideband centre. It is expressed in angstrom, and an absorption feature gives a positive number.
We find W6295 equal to 1.1 angstrom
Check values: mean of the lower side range 12.3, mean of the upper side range 12.2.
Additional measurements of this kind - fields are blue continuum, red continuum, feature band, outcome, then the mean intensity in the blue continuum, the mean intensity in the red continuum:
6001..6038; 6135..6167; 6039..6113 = -1.4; 12.2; 12.4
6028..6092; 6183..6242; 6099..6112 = -0.2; 12.3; 12.2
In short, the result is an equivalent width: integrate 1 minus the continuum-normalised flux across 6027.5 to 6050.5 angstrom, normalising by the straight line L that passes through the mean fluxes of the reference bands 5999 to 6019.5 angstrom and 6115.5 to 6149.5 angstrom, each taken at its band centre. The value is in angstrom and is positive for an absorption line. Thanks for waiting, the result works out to 2.0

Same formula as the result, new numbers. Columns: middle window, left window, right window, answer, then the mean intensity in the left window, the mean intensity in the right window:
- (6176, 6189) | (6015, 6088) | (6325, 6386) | 0.4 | 12.3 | 12.2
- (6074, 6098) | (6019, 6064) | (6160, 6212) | 0.3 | 12.1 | 12.5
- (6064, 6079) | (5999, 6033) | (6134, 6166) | -0.8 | 12.5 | 12.4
